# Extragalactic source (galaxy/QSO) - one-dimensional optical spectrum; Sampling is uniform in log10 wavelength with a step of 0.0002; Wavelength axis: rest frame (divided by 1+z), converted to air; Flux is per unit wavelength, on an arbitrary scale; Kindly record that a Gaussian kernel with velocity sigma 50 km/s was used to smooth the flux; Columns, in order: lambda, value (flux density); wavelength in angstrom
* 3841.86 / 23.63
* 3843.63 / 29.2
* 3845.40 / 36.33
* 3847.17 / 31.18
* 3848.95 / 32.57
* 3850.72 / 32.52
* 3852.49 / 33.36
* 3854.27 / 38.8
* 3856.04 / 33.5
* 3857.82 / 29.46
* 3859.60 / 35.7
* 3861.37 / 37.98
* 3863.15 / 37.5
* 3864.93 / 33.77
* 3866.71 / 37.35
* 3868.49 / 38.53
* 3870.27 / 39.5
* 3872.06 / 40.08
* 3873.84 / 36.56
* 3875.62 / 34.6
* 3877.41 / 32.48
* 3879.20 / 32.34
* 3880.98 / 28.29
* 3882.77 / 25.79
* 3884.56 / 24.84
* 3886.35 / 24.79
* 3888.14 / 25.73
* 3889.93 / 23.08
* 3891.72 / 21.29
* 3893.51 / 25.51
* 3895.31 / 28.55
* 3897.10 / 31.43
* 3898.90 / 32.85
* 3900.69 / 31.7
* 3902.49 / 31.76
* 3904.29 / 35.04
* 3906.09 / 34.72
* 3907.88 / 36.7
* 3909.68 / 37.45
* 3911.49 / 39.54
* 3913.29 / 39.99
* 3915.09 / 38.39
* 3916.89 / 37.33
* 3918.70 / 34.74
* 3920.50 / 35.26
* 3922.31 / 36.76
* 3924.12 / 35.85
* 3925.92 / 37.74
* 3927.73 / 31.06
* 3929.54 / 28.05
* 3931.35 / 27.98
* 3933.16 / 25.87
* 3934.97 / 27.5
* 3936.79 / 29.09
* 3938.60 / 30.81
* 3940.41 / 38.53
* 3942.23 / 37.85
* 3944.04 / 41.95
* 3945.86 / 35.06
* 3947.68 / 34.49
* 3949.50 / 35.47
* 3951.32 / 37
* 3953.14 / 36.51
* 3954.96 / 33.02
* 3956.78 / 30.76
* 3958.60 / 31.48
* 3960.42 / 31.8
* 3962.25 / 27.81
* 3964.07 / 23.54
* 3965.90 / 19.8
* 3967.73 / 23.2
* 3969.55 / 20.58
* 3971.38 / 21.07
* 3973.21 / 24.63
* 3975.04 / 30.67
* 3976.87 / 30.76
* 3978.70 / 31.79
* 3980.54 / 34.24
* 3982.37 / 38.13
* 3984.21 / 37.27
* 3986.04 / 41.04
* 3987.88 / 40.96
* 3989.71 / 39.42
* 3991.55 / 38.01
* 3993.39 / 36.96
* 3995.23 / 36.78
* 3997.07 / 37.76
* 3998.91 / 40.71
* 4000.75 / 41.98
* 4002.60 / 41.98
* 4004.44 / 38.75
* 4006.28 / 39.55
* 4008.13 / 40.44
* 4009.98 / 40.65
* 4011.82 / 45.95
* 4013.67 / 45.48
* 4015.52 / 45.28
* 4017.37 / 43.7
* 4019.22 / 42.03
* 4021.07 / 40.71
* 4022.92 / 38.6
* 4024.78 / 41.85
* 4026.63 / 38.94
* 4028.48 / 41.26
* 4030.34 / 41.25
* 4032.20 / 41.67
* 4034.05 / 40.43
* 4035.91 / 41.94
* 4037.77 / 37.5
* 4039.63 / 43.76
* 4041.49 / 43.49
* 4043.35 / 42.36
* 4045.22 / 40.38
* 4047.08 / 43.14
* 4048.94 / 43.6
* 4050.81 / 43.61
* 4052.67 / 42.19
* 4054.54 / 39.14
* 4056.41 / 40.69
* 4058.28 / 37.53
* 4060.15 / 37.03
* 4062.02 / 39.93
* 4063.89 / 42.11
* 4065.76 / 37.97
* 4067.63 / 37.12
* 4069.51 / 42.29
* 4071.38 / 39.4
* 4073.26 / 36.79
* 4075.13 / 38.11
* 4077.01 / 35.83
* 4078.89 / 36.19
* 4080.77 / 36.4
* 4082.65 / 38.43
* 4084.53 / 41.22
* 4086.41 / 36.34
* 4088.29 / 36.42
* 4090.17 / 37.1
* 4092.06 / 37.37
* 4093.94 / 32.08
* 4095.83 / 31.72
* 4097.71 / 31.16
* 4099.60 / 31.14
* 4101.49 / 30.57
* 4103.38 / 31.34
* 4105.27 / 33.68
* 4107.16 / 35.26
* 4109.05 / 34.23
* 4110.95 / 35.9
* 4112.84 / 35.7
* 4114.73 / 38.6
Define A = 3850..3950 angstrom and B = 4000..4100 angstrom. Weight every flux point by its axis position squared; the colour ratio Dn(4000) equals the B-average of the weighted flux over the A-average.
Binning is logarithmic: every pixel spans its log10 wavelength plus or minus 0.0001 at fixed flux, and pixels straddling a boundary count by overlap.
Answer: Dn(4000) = 1.3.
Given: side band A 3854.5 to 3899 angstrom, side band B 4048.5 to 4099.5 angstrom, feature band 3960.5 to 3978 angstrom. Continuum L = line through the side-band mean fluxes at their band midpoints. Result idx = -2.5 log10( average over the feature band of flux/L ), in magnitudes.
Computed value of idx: 0.35 mag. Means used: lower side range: 31.7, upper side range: 37.9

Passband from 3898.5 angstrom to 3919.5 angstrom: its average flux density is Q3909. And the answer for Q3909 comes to 35.9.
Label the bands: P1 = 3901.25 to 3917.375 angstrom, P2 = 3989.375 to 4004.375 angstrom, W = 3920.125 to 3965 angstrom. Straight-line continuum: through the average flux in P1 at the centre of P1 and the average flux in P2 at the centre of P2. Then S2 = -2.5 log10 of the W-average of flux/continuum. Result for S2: 0.15 mag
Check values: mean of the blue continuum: 36.7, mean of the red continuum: 39.2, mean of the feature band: 32.8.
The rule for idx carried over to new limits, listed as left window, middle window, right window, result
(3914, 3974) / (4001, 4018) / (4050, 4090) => -0.20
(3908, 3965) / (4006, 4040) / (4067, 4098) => -0.17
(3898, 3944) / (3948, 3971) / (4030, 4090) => 0.22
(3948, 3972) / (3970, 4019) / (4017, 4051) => -0.08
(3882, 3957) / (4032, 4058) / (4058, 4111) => -0.18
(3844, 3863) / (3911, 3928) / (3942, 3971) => -0.15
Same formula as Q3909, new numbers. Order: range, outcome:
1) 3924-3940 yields 30.4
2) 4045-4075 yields 40.1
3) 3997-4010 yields 40.3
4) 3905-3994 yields 33.2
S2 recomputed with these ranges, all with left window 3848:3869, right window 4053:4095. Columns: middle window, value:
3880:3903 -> 0.28 mag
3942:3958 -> 0.02 mag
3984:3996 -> -0.05 mag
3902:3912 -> -0.01 mag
